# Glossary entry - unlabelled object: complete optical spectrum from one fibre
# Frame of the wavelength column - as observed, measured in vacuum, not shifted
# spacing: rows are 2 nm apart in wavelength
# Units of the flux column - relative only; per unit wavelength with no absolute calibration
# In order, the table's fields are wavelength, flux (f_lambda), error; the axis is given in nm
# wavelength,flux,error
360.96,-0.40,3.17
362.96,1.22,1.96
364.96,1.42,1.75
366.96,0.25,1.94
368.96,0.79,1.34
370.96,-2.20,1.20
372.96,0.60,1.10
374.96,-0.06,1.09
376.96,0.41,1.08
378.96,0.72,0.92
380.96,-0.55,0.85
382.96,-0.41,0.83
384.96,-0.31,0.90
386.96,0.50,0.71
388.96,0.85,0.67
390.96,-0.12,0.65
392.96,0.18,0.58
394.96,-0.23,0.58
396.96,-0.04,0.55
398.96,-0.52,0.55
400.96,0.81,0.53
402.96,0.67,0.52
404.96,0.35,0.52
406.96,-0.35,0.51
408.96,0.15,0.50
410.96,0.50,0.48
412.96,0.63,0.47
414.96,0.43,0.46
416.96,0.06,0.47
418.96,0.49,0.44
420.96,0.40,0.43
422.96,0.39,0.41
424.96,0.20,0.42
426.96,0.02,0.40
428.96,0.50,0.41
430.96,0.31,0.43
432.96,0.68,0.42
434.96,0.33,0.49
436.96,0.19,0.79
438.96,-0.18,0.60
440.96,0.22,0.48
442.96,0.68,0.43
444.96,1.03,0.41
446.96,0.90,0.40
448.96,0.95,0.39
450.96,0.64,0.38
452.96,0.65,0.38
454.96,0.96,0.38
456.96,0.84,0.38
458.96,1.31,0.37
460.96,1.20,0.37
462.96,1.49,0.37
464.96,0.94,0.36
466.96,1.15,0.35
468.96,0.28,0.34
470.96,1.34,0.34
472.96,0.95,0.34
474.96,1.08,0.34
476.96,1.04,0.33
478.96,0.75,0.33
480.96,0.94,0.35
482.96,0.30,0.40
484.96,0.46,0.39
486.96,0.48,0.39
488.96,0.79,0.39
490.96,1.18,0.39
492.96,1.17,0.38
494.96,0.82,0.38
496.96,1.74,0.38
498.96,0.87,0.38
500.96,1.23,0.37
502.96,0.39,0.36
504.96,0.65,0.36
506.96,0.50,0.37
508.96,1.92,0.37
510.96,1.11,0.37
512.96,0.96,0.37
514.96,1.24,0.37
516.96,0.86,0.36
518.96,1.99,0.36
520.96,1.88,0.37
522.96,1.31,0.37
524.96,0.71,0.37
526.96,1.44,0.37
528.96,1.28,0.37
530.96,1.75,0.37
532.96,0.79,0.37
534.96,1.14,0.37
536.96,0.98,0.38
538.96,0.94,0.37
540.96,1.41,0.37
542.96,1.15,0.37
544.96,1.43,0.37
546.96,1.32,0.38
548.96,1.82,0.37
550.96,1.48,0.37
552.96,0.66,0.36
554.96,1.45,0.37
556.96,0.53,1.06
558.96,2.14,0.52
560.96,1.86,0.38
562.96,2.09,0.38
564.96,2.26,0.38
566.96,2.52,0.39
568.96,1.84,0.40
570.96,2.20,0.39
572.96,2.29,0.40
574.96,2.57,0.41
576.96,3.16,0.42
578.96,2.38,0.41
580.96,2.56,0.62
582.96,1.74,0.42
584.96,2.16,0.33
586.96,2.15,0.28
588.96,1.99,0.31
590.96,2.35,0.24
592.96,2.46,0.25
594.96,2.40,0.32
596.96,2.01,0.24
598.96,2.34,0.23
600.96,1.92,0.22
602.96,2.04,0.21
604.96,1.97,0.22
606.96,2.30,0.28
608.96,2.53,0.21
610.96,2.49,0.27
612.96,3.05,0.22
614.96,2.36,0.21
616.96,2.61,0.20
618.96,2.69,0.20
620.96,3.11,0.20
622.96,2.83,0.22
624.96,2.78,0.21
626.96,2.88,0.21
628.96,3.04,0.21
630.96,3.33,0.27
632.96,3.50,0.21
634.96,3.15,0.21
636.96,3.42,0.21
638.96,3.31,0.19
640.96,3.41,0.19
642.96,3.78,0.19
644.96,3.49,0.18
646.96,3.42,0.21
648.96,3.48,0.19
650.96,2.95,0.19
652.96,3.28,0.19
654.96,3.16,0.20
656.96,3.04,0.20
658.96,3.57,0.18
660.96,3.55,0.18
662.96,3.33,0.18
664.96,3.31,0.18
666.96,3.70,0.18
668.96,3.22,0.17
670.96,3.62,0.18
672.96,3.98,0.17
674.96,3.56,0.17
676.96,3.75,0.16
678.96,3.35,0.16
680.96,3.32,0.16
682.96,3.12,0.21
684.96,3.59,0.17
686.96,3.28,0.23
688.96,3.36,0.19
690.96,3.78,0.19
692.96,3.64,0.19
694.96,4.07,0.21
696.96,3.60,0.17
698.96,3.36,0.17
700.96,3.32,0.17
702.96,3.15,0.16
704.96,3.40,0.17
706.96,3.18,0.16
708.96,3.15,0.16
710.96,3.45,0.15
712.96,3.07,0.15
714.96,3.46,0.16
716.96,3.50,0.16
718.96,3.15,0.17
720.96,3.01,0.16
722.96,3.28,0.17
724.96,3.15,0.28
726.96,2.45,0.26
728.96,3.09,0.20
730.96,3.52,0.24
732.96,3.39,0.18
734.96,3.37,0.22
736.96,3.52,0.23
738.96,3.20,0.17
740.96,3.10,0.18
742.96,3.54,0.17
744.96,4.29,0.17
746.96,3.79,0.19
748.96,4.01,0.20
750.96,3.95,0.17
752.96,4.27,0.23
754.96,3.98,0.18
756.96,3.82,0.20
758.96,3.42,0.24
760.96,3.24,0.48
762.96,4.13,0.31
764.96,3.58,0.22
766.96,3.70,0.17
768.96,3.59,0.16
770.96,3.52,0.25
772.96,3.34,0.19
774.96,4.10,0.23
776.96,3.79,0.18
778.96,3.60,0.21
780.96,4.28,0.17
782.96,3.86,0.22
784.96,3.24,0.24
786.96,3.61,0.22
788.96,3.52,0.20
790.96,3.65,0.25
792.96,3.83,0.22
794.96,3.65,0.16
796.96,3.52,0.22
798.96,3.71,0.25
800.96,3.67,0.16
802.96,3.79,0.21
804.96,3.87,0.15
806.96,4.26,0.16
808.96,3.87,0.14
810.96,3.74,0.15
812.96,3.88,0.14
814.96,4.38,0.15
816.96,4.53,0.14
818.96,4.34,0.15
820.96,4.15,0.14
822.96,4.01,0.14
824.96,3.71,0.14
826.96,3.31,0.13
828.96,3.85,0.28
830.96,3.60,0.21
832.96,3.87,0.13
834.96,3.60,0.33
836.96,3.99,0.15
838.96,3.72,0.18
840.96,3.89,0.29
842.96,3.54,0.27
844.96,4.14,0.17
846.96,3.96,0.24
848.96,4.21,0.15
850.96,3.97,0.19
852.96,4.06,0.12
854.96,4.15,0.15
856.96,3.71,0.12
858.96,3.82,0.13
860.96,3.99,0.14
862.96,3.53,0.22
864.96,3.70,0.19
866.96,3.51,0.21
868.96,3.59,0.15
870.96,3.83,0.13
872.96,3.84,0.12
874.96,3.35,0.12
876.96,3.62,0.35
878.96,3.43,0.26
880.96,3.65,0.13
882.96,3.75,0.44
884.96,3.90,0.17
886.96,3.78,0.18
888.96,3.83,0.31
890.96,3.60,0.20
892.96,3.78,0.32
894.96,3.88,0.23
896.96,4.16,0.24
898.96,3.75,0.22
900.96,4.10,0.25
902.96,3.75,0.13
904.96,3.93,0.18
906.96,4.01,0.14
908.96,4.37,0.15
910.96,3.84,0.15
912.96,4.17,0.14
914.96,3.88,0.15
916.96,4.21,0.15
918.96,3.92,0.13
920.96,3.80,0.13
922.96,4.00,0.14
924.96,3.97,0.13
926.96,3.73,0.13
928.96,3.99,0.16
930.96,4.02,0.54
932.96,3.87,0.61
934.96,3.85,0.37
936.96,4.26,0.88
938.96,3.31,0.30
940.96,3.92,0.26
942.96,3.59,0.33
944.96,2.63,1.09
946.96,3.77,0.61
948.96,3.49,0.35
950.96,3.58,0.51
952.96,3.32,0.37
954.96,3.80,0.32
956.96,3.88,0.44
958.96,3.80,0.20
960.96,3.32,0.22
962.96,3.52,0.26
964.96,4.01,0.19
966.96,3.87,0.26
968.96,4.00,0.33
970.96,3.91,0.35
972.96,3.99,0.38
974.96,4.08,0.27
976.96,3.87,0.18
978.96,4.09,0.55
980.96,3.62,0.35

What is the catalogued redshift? 0.403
